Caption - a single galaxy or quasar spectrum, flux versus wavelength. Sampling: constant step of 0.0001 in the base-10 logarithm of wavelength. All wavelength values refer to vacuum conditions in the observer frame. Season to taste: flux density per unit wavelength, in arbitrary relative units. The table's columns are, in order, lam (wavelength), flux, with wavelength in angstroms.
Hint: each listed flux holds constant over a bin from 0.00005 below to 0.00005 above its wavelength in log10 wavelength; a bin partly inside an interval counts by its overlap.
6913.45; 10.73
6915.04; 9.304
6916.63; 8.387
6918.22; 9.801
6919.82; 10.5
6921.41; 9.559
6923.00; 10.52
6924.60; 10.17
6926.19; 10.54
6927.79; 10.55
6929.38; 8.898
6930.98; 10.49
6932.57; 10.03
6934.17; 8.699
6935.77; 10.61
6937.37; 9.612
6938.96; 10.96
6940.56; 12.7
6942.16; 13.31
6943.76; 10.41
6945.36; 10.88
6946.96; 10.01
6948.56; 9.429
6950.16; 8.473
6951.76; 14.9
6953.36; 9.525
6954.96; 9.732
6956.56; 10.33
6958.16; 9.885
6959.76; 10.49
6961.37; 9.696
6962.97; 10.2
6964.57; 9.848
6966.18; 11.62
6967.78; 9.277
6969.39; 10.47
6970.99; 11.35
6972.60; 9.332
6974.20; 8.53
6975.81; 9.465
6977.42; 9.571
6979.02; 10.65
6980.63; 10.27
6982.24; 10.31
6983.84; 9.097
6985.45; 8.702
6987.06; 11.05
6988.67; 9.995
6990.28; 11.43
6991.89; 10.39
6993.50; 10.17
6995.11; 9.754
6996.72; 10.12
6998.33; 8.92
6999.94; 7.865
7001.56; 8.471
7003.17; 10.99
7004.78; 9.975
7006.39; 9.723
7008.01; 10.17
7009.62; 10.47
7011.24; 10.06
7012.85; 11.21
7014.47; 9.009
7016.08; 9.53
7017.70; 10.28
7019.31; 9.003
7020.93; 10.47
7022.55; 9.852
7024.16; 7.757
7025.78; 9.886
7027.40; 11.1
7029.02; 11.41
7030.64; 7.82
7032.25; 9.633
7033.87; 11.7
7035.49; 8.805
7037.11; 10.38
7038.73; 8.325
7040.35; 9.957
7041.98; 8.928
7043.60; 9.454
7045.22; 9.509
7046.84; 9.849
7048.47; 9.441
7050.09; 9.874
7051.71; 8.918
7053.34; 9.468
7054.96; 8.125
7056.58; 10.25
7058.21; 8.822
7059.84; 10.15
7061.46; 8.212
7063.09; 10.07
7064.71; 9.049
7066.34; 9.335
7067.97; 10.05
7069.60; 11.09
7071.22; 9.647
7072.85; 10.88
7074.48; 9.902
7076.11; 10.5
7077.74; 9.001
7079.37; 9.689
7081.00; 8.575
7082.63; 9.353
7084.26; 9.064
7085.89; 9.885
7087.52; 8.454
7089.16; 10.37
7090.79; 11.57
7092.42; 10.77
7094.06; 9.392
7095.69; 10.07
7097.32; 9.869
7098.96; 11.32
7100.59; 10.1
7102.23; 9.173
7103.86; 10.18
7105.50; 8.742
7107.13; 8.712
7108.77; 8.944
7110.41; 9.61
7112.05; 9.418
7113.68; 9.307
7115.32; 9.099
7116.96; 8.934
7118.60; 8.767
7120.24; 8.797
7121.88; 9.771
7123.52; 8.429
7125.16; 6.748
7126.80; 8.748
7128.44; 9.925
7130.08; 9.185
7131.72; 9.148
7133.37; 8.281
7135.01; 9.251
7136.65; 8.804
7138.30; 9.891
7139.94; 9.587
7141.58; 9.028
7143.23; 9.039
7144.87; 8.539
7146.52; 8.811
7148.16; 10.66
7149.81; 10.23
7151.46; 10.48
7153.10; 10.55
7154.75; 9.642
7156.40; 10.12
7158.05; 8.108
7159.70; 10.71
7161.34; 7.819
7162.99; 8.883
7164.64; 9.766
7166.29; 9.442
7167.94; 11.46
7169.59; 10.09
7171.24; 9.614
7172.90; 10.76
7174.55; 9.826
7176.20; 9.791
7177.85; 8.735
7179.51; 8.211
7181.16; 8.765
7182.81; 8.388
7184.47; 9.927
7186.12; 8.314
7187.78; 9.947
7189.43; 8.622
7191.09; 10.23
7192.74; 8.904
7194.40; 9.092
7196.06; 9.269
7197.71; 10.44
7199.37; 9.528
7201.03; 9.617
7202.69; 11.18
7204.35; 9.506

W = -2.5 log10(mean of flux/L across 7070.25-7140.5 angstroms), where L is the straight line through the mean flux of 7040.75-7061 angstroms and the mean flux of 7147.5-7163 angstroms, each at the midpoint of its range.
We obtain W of 0.02 mag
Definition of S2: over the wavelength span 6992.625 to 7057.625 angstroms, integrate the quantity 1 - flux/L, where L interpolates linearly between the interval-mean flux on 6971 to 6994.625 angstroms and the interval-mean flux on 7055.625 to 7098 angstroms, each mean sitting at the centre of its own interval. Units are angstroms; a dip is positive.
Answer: 1.4 angstroms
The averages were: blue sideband 9.97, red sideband 9.76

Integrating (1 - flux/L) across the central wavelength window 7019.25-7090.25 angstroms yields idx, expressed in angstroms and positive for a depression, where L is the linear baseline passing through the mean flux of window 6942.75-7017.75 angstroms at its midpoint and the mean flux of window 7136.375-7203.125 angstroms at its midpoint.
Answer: 1.72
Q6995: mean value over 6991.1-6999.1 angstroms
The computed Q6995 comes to 9.88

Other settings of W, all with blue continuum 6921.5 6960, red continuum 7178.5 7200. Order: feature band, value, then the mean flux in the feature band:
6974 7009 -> 0.04 mag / 9.83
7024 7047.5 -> 0.03 mag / 9.68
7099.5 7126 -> 0.06 mag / 9.07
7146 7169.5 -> -0.05 mag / 9.79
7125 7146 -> 0.05 mag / 9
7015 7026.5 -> 0.06 mag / 9.53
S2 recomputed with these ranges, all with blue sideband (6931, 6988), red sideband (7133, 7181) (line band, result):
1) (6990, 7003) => 0.64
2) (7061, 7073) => 0.10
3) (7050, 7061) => 0.67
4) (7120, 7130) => 0.91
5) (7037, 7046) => 0.55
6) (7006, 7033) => 0.53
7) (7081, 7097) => -0.06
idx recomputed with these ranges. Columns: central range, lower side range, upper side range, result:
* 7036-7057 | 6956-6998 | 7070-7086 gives 0.9 angstroms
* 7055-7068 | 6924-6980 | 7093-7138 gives 0.3 angstroms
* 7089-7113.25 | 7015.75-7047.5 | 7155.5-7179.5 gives -0.5 angstroms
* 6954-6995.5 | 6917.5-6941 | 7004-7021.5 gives 0.1 angstroms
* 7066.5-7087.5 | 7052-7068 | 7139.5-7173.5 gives -0.8 angstroms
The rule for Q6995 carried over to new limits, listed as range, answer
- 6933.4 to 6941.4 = 10.5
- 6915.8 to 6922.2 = 9.56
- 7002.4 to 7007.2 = 10.2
